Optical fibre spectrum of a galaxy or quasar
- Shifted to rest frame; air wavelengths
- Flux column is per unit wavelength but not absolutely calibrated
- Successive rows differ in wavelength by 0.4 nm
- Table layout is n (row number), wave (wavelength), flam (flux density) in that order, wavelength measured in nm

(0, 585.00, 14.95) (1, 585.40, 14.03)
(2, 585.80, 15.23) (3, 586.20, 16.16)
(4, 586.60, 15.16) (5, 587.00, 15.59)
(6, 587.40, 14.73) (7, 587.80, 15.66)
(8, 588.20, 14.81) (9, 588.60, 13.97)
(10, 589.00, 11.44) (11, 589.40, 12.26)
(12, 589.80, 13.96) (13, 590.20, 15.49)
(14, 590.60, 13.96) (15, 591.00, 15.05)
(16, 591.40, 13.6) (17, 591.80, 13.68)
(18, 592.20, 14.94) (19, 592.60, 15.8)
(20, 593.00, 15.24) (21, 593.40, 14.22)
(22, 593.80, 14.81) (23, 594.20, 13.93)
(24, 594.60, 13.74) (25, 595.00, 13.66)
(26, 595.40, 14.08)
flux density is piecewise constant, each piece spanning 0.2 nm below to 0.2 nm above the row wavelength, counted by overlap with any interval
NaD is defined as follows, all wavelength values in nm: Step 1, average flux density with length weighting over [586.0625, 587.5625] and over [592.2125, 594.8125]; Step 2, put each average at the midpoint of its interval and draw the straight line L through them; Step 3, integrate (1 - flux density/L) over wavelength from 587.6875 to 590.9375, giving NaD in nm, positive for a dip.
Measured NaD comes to 0.25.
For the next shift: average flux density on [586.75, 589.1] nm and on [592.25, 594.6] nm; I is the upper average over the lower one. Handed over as 1.01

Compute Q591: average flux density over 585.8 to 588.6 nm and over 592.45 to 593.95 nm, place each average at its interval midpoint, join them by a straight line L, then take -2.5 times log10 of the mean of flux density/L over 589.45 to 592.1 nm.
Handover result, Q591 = 0.07 mag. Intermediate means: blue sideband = 15.2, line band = 14.2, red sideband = 15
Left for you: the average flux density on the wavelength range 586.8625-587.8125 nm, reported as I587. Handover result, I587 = 15.2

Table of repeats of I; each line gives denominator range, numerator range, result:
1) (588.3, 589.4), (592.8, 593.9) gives 1.15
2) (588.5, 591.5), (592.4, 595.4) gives 1.05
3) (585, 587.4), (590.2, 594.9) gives 0.95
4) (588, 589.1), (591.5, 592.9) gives 1.09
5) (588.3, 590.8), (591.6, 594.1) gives 1.09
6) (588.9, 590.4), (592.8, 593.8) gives 1.10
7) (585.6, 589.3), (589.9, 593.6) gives 1.00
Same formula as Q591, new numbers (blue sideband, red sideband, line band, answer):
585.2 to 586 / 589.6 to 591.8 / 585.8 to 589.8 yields 0.01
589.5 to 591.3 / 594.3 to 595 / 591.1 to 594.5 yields -0.04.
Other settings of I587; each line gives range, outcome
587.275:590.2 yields 13.9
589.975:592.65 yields 14.6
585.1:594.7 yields 14.5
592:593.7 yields 15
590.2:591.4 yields 14.5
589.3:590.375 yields 14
